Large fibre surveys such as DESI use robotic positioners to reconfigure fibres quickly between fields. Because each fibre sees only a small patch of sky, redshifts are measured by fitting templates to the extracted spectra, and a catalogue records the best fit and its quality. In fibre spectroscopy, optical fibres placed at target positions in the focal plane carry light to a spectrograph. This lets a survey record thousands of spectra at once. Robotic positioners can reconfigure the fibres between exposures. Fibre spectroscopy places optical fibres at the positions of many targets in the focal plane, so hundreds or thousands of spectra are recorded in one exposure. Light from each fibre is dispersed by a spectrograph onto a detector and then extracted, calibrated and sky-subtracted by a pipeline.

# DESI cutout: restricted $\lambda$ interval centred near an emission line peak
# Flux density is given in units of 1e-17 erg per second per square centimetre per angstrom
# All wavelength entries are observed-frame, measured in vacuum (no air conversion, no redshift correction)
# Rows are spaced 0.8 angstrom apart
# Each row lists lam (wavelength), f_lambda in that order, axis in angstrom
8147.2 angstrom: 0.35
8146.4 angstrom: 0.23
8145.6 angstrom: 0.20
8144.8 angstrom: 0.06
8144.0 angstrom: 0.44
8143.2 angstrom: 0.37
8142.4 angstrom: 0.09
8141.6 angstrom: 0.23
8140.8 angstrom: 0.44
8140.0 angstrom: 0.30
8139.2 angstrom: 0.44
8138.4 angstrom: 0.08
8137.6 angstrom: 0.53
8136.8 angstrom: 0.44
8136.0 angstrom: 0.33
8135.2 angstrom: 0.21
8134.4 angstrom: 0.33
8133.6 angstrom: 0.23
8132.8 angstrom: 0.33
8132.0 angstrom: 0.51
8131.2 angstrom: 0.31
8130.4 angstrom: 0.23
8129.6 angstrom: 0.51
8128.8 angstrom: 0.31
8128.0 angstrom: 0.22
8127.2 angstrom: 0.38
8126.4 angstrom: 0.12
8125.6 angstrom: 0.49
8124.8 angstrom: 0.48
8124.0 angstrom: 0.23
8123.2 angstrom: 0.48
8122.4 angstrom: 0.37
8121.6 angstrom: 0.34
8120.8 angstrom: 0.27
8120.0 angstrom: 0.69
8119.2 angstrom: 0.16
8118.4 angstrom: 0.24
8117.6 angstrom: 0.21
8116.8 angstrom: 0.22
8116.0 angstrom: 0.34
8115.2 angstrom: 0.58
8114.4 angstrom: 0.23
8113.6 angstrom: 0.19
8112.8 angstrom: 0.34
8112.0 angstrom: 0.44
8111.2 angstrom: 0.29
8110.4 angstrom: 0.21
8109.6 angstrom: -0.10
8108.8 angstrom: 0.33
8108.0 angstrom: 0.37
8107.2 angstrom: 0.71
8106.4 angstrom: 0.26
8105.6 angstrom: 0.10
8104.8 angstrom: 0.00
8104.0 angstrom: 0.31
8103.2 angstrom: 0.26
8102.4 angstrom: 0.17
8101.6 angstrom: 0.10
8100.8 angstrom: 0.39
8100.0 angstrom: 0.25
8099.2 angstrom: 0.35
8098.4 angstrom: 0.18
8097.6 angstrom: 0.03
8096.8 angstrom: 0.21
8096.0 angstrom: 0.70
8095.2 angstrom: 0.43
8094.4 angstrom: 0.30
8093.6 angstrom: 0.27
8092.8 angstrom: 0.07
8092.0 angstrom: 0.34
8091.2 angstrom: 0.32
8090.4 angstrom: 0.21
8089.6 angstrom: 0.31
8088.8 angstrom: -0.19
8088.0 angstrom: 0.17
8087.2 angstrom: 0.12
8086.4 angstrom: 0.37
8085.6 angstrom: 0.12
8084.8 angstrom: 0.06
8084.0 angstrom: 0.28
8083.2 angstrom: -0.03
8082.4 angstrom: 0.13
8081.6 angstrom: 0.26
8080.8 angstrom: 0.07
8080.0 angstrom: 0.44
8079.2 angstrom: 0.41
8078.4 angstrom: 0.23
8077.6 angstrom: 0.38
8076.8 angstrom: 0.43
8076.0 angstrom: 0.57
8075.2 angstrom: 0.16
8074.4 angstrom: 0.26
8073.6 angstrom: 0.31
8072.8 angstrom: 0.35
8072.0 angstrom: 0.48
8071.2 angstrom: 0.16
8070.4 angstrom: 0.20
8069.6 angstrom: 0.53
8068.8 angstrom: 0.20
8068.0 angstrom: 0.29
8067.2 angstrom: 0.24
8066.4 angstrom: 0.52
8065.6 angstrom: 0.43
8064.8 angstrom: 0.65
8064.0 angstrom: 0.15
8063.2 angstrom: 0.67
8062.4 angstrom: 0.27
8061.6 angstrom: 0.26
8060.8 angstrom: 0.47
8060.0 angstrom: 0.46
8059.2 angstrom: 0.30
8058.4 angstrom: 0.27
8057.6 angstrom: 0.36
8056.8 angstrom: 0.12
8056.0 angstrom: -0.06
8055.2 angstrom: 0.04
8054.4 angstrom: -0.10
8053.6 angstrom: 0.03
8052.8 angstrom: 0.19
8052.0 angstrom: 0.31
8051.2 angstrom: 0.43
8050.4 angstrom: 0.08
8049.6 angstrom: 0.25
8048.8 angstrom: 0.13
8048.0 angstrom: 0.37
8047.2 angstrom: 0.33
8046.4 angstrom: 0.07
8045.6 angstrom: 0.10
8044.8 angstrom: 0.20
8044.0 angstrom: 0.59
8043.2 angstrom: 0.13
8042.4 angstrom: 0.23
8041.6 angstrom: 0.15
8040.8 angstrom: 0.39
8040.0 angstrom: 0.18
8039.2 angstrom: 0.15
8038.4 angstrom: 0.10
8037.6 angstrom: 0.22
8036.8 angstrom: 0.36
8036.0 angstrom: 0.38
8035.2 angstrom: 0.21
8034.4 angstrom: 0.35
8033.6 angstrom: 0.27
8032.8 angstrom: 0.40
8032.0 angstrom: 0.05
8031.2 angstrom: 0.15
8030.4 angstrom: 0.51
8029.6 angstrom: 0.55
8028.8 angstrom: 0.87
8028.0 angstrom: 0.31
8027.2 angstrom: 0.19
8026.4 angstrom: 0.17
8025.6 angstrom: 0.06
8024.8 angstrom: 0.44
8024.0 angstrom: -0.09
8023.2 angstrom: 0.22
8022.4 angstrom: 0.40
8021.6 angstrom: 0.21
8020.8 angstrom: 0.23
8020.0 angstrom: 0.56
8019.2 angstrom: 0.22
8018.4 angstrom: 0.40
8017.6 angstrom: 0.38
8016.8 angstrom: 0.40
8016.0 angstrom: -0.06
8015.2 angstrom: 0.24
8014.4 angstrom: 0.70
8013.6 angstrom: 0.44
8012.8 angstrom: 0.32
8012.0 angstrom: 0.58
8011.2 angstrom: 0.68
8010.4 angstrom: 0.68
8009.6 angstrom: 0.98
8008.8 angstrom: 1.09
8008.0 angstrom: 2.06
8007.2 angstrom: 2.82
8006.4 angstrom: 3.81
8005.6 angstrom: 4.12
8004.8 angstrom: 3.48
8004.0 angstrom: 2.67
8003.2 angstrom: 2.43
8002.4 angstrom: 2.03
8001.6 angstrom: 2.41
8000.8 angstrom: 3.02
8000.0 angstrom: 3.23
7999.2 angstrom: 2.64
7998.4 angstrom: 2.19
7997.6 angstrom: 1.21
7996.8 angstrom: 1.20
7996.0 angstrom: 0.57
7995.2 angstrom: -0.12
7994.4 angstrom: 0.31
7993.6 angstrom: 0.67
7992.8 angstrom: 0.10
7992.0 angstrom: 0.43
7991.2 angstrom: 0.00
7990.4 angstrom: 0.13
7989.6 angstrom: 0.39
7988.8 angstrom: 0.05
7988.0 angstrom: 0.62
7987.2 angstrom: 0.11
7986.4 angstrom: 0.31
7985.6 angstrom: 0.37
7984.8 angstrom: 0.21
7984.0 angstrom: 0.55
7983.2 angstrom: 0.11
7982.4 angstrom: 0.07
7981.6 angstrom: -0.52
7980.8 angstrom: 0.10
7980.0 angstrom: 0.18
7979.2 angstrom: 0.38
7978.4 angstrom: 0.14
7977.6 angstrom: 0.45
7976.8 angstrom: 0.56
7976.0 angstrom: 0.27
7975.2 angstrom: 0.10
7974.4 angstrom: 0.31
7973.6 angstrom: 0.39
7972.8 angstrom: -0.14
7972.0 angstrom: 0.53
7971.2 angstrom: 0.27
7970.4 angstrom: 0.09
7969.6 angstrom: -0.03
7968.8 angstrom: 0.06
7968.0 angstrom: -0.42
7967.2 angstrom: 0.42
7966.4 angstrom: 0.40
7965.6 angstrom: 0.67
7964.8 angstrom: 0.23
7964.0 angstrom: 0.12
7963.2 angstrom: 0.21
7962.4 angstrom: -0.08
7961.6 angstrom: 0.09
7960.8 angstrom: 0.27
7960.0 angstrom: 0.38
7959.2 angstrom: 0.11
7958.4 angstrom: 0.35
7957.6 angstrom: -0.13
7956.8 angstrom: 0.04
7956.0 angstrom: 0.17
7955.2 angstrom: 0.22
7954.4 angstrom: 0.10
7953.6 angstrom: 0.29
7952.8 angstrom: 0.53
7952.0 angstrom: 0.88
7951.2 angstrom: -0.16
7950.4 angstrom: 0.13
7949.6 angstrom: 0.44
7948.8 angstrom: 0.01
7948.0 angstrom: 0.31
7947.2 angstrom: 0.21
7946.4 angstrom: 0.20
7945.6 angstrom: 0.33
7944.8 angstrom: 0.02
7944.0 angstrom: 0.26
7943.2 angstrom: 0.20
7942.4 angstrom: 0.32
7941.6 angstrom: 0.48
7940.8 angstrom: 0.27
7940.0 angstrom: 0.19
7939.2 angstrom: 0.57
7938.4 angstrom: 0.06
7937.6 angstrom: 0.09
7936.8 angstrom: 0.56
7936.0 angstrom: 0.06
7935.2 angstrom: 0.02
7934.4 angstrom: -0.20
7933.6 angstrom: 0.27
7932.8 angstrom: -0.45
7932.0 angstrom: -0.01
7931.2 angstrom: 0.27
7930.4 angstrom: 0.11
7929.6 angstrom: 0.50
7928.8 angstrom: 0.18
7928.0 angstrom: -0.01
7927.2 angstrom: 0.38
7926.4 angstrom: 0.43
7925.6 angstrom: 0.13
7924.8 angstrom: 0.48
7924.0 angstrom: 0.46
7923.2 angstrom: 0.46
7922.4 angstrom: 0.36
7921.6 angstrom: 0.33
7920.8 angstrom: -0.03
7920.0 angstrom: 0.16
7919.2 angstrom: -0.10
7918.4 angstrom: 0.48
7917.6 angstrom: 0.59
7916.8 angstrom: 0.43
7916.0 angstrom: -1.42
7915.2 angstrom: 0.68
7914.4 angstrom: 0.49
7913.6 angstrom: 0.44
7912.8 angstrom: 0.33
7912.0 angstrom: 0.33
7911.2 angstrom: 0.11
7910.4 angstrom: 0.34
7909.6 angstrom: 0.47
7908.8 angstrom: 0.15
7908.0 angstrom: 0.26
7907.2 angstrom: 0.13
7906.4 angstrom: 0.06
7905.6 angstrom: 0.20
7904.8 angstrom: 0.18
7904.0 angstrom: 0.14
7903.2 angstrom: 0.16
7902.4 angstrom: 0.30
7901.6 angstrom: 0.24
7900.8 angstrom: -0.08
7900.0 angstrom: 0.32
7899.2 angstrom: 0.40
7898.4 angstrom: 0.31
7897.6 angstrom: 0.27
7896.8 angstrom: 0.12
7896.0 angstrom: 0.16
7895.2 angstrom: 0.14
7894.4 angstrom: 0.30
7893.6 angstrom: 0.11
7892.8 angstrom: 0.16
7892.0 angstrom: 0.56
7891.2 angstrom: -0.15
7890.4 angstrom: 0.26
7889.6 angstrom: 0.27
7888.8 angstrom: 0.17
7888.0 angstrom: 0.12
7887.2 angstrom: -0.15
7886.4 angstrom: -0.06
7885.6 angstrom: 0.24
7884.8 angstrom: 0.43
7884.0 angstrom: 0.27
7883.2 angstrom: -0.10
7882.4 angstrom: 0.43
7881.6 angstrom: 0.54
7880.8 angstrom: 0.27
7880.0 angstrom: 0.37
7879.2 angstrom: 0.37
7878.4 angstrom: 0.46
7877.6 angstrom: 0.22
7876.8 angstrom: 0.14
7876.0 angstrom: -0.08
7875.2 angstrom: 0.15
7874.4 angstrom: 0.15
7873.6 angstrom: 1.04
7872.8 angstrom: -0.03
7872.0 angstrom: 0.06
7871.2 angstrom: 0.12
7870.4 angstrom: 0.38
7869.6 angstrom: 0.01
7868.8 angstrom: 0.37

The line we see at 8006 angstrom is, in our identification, [O II] 3727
